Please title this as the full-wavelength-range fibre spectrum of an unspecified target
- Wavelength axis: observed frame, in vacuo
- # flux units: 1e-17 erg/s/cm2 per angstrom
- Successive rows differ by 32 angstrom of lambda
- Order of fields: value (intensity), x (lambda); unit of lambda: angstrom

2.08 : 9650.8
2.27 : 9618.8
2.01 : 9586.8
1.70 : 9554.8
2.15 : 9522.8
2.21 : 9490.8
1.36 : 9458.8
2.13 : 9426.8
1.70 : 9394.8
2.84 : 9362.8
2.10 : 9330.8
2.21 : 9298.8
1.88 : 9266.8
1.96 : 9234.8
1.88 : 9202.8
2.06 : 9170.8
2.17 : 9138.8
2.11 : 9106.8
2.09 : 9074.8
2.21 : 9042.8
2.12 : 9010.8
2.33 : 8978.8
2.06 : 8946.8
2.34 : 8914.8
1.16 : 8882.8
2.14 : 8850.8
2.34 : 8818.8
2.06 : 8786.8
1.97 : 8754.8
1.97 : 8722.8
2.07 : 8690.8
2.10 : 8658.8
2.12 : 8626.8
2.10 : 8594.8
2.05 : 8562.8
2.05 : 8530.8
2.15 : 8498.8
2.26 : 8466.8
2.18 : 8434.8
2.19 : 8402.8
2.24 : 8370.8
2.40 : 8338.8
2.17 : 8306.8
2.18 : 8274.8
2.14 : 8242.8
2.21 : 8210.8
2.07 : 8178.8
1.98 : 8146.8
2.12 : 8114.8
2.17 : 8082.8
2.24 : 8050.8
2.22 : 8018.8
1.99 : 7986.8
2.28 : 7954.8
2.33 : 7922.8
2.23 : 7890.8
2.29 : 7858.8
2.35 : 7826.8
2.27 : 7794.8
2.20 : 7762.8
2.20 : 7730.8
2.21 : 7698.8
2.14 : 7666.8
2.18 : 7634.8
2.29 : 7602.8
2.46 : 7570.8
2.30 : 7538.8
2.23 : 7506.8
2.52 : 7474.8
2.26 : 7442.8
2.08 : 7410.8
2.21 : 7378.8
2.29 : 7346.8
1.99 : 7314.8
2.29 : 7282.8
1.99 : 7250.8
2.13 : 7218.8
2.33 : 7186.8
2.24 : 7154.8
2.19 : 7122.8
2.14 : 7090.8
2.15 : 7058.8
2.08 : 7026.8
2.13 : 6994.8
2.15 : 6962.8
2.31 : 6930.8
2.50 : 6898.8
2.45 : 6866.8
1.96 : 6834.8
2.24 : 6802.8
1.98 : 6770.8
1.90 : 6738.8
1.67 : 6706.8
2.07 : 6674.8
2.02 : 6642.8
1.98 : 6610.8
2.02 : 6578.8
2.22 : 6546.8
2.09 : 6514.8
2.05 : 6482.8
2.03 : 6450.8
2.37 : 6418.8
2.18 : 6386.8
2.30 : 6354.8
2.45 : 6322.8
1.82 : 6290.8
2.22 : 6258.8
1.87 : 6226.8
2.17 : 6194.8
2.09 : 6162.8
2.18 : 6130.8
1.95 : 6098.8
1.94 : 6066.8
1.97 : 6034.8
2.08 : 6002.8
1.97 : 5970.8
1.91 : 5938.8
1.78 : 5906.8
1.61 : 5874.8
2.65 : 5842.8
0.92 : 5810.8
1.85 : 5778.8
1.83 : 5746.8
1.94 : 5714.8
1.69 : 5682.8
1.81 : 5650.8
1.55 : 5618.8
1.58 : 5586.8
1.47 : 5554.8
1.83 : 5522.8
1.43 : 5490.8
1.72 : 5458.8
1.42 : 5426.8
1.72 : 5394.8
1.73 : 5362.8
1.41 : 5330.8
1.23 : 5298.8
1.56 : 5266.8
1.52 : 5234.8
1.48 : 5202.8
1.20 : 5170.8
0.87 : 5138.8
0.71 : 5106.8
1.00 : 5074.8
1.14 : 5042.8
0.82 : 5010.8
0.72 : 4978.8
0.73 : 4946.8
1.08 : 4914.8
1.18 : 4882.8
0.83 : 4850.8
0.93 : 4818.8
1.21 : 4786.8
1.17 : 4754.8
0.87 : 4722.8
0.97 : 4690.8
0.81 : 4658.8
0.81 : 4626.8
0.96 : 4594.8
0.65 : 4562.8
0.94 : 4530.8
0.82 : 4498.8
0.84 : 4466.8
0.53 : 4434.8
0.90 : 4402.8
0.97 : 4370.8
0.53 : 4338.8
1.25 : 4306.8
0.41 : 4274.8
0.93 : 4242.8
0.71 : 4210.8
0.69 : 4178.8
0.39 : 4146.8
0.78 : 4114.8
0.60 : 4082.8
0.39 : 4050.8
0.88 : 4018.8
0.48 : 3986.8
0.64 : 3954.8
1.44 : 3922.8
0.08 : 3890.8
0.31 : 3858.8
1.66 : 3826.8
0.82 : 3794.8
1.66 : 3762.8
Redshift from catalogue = 0.296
